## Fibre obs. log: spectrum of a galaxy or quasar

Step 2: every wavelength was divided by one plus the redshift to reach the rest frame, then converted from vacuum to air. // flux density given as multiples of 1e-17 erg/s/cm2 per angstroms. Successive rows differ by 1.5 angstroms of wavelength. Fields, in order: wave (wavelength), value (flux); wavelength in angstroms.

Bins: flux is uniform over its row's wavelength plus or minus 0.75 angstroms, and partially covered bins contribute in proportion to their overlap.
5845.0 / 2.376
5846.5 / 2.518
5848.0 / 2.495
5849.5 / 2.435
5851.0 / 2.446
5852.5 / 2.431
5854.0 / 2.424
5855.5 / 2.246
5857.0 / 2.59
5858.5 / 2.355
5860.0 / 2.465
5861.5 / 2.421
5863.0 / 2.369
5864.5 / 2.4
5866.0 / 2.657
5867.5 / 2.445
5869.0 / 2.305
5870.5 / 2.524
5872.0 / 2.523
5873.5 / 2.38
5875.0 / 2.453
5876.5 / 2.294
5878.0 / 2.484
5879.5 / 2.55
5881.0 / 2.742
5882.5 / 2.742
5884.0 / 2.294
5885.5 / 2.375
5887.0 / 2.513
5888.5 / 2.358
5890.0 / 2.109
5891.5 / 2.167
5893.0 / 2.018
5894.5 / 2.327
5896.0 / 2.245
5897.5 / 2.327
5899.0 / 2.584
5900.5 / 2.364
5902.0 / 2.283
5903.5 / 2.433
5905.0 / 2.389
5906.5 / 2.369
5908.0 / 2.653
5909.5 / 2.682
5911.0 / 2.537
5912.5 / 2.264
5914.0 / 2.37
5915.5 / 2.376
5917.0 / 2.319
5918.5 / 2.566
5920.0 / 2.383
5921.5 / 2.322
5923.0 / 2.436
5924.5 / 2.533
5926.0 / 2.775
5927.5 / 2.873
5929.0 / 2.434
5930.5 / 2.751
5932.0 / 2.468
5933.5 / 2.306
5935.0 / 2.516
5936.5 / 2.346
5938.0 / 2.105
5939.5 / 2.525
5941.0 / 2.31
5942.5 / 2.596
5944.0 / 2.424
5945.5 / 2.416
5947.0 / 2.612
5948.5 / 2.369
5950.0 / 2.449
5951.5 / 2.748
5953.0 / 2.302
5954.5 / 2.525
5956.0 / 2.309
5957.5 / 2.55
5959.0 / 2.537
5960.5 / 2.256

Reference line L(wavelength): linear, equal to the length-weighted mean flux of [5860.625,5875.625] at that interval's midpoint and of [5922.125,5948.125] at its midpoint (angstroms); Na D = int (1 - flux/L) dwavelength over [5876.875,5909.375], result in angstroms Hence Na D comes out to 0.84 angstroms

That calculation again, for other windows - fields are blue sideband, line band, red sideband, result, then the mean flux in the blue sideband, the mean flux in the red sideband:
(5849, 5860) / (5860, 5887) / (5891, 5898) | -1.71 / 2.42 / 2.21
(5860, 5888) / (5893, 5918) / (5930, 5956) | 0.64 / 2.47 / 2.45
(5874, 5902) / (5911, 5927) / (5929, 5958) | -0.16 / 2.38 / 2.45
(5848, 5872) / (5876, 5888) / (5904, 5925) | -0.30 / 2.44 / 2.44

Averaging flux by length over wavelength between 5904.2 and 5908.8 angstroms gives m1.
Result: 2.47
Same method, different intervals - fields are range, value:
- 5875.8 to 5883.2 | 2.56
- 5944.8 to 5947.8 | 2.51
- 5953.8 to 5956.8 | 2.42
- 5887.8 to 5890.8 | 2.23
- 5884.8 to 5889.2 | 2.42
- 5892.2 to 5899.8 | 2.3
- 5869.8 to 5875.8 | 2.47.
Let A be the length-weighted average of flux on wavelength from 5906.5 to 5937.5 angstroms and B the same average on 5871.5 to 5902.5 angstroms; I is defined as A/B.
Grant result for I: 1.0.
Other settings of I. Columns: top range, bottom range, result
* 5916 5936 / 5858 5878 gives 1.03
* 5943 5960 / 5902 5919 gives 1.01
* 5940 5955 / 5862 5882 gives 1.00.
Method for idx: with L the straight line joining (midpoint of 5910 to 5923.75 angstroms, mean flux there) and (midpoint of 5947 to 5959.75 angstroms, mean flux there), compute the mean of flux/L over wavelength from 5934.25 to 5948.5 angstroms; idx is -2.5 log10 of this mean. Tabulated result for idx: 0.01 mag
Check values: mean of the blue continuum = 2.4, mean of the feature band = 2.42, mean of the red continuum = 2.48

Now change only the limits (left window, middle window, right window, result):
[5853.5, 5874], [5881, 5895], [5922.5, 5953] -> 0.05 mag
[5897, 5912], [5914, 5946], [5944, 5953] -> 0.01 mag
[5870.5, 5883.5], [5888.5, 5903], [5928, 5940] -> 0.10 mag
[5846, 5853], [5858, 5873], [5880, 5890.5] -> 0.01 mag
